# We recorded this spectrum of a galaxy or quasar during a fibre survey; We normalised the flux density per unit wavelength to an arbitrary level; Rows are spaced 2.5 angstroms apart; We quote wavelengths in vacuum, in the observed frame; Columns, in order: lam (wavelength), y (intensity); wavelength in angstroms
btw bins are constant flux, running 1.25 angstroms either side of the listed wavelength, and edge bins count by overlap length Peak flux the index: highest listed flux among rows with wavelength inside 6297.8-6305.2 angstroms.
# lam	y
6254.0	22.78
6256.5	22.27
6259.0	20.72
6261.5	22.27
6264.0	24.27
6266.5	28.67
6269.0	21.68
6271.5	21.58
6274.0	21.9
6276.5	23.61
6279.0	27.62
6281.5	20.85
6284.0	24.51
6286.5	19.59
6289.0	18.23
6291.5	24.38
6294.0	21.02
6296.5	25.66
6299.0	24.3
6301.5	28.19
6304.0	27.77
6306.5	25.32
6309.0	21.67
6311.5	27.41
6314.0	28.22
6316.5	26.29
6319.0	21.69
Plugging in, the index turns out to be 28.19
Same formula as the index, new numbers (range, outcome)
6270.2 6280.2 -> 27.62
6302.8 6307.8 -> 27.77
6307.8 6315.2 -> 28.22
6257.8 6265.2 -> 24.27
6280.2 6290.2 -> 24.51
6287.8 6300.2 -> 25.66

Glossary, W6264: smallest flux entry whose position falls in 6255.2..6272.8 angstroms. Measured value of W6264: 20.72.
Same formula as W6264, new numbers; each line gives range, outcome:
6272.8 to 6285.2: 20.85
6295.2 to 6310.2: 21.67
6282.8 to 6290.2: 18.23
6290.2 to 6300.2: 21.02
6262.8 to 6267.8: 24.27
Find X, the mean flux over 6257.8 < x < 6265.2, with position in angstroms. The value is 22.4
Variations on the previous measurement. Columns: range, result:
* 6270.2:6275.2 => 21.7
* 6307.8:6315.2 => 25.8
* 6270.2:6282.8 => 23.1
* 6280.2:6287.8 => 21.7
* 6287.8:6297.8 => 22.4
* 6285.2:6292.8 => 20.8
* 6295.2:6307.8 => 26.2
